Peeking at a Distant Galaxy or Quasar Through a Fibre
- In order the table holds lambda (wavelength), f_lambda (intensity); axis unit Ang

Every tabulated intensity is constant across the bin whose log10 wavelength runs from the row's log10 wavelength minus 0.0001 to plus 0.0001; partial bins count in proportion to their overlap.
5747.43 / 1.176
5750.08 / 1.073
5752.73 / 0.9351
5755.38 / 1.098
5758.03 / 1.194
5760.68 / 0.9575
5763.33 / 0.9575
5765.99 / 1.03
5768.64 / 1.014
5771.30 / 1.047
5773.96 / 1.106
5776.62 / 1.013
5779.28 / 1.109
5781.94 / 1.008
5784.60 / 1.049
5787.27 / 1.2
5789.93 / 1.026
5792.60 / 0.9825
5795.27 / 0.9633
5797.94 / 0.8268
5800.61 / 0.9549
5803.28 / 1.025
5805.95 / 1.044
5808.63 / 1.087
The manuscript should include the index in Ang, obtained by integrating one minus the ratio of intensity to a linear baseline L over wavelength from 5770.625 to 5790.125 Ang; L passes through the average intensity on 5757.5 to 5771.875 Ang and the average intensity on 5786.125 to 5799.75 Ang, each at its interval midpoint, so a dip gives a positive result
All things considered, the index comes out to -1.3 Ang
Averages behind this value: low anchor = 1.02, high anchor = 0.995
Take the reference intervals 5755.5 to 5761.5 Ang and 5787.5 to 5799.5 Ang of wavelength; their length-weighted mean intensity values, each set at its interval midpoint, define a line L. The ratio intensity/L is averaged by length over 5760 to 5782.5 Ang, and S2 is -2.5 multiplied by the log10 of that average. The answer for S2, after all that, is 0.02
